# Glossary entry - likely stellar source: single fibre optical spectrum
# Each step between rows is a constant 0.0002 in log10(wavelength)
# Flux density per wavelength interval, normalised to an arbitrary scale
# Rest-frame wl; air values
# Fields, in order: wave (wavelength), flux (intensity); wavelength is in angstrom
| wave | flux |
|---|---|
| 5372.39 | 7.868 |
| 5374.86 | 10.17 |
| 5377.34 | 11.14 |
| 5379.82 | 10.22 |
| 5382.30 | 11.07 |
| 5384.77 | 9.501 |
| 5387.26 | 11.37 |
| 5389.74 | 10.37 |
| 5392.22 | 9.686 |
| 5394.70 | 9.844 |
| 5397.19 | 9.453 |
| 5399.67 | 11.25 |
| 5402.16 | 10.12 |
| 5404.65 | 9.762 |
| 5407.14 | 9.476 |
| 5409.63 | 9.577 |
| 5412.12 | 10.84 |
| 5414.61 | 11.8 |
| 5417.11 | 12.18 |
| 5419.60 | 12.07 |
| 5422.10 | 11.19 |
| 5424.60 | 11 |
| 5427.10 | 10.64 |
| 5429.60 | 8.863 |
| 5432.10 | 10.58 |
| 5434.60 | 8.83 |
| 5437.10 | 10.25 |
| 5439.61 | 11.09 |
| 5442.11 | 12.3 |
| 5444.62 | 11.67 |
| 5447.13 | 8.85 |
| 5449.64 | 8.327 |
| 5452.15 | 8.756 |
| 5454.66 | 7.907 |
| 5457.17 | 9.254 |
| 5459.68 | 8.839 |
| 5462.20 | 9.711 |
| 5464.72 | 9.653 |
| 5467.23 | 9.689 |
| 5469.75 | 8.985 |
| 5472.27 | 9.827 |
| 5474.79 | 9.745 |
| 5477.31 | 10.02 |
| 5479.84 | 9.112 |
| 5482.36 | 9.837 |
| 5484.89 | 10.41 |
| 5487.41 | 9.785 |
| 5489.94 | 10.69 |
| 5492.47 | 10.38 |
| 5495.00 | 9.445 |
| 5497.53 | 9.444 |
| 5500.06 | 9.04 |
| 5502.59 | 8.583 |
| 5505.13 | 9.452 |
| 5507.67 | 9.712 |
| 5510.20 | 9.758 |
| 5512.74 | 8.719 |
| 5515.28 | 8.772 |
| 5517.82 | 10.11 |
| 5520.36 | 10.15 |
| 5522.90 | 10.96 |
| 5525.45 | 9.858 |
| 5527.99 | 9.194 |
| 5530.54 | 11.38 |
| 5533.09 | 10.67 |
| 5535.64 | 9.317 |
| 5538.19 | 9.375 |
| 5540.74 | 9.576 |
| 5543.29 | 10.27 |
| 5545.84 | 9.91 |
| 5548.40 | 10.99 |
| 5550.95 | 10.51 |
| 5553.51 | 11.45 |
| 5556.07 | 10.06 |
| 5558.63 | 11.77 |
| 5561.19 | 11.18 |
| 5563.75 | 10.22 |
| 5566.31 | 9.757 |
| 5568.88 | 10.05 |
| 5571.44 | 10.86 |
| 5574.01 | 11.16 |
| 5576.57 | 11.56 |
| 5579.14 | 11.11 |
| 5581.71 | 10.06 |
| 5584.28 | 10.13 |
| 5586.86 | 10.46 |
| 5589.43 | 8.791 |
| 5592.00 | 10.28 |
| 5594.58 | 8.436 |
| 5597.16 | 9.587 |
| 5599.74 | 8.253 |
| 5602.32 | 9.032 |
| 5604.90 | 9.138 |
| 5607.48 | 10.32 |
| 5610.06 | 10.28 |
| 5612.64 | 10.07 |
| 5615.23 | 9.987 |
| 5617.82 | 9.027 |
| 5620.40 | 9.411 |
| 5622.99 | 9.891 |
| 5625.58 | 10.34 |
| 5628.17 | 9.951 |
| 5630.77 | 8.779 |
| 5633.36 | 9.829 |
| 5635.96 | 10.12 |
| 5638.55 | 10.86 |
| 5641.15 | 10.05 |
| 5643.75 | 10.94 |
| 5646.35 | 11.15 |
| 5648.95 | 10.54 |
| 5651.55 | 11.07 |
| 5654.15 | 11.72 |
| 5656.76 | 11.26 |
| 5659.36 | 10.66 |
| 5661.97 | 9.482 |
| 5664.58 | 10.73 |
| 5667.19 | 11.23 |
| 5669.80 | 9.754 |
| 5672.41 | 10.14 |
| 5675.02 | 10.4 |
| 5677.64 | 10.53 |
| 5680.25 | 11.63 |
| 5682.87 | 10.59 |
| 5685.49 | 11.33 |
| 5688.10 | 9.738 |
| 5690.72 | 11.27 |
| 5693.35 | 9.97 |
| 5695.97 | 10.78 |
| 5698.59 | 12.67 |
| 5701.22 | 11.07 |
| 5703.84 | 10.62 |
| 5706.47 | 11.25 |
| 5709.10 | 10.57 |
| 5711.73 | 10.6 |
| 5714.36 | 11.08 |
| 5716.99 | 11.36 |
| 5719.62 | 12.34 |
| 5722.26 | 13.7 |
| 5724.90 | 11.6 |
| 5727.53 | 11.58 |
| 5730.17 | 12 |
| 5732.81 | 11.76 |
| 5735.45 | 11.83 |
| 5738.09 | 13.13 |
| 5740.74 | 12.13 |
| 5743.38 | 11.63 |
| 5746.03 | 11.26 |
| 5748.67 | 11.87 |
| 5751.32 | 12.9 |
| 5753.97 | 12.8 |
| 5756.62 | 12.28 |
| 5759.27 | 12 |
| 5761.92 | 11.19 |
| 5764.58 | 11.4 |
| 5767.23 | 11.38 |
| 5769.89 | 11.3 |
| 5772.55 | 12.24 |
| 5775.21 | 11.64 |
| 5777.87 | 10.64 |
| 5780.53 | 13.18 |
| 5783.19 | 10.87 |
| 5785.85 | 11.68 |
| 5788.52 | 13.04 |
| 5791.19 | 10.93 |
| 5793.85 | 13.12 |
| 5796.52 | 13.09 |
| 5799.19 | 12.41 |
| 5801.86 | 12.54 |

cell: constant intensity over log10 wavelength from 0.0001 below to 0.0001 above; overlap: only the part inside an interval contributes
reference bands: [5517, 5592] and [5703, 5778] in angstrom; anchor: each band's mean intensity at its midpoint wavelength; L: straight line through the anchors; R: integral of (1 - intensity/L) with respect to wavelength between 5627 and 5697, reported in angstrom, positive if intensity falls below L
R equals 4.0 angstrom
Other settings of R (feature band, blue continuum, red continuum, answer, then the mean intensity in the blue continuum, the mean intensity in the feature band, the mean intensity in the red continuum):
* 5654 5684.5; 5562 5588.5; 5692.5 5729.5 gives 1.3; 10.5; 10.6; 11.4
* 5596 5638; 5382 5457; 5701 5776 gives 5.8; 10.3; 9.65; 11.8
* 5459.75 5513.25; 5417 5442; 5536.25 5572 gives 4.7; 10.7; 9.61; 10.4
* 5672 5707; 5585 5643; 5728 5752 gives 0.7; 9.69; 10.9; 12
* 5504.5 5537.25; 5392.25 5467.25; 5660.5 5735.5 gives 1.9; 10.1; 9.85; 11.1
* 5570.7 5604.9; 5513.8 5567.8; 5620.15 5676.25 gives 1.3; 10.3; 9.93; 10.4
